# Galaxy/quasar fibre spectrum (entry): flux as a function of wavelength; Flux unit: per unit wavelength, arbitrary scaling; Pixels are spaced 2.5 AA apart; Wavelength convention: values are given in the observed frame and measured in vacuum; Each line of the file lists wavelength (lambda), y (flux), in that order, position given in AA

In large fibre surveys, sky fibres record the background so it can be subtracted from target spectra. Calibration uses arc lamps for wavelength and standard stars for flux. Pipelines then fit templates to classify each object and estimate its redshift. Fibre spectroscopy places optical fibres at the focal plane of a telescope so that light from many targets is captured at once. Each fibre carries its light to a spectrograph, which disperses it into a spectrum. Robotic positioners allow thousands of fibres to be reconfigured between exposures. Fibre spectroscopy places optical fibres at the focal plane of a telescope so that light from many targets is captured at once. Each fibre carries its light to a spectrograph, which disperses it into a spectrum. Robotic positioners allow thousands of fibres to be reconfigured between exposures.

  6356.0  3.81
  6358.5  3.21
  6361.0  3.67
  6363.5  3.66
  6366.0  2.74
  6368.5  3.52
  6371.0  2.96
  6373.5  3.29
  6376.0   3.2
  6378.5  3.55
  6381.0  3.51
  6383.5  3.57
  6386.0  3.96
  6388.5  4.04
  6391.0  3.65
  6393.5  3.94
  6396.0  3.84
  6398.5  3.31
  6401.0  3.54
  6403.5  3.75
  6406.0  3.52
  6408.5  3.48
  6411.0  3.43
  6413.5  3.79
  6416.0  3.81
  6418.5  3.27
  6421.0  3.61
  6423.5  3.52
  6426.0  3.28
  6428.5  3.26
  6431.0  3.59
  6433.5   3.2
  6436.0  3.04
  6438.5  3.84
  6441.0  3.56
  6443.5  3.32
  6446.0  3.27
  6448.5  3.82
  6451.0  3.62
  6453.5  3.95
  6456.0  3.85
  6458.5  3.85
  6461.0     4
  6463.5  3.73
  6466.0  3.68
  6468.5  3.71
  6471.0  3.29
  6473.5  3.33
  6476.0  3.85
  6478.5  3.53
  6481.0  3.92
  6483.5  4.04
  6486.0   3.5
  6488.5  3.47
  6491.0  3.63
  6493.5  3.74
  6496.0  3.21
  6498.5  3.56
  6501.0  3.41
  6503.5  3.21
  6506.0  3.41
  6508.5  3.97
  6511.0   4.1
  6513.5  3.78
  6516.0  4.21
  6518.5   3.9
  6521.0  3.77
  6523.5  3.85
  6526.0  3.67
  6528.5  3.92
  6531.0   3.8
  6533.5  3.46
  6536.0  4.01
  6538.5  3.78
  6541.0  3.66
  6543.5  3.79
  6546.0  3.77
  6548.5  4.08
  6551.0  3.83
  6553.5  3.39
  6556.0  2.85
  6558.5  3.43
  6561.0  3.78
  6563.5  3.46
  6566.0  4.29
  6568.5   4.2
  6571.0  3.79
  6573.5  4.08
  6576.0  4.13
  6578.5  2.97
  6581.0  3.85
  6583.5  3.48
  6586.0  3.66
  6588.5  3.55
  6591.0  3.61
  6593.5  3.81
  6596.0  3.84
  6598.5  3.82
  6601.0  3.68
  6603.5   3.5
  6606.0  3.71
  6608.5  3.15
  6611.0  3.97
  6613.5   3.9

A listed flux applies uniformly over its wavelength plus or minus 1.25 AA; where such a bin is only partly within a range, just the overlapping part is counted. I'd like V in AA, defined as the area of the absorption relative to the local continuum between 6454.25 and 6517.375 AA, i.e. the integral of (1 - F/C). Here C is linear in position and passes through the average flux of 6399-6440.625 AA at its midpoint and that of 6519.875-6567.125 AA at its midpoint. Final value -1.24 AA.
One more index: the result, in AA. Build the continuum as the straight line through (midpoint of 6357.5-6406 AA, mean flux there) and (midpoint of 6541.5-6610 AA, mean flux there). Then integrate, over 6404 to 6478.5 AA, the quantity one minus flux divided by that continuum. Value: 0.1 AA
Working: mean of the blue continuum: 3.52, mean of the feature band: 3.57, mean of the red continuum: 3.69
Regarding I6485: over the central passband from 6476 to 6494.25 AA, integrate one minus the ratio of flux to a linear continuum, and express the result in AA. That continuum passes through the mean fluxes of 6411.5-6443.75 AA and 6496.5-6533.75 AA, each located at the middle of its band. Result -0.3 AA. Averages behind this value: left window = 3.47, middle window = 3.7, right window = 3.73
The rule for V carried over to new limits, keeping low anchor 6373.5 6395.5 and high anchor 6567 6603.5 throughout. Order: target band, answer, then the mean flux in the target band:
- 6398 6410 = 0.45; 3.53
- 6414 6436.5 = 1.56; 3.42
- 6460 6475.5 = 0.28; 3.63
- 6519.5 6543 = -0.32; 3.77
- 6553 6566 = 0.92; 3.47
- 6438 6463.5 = -0.12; 3.71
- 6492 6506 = 1.06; 3.43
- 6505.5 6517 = -0.64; 3.92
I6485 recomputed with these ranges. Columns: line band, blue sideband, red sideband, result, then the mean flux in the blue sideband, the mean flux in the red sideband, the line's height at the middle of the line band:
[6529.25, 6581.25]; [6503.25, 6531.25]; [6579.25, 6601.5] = 0.23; 3.82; 3.68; 3.75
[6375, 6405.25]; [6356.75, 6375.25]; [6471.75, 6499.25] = -2.61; 3.3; 3.61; 3.37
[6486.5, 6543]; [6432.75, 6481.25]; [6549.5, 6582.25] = -0.67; 3.62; 3.7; 3.66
